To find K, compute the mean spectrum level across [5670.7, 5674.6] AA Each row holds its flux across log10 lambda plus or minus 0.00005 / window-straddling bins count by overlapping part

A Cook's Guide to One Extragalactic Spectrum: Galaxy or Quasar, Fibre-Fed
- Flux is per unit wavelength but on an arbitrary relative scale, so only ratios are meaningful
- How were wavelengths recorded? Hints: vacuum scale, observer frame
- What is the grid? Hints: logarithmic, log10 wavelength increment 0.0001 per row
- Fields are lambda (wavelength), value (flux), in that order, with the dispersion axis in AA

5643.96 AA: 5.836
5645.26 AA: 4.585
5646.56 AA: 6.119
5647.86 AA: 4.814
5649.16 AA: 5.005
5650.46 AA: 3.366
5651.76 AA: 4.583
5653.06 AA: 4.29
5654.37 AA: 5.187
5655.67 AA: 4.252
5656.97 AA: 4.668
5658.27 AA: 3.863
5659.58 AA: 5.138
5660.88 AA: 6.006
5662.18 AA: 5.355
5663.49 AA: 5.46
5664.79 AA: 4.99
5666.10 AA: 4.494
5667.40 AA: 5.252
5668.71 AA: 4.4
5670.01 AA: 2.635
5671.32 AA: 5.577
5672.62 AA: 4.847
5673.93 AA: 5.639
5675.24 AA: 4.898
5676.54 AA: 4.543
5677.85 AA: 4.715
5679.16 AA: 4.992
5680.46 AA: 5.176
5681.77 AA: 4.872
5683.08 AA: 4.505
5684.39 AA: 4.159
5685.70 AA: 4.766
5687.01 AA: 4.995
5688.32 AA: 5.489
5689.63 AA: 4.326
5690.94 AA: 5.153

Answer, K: 5.35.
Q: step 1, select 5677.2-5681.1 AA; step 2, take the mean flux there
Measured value 4.97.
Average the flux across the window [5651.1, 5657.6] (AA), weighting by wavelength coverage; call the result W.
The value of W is 4.59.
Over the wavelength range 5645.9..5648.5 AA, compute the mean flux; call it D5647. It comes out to 5.47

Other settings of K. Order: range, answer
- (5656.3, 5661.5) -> 4.91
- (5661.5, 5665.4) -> 5.28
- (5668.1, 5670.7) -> 3.53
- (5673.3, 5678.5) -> 4.95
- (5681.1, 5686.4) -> 4.58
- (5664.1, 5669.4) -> 4.78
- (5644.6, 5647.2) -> 5.35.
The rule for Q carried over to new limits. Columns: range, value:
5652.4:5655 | 4.72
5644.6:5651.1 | 4.78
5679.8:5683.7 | 4.86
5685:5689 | 5.07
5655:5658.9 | 4.28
